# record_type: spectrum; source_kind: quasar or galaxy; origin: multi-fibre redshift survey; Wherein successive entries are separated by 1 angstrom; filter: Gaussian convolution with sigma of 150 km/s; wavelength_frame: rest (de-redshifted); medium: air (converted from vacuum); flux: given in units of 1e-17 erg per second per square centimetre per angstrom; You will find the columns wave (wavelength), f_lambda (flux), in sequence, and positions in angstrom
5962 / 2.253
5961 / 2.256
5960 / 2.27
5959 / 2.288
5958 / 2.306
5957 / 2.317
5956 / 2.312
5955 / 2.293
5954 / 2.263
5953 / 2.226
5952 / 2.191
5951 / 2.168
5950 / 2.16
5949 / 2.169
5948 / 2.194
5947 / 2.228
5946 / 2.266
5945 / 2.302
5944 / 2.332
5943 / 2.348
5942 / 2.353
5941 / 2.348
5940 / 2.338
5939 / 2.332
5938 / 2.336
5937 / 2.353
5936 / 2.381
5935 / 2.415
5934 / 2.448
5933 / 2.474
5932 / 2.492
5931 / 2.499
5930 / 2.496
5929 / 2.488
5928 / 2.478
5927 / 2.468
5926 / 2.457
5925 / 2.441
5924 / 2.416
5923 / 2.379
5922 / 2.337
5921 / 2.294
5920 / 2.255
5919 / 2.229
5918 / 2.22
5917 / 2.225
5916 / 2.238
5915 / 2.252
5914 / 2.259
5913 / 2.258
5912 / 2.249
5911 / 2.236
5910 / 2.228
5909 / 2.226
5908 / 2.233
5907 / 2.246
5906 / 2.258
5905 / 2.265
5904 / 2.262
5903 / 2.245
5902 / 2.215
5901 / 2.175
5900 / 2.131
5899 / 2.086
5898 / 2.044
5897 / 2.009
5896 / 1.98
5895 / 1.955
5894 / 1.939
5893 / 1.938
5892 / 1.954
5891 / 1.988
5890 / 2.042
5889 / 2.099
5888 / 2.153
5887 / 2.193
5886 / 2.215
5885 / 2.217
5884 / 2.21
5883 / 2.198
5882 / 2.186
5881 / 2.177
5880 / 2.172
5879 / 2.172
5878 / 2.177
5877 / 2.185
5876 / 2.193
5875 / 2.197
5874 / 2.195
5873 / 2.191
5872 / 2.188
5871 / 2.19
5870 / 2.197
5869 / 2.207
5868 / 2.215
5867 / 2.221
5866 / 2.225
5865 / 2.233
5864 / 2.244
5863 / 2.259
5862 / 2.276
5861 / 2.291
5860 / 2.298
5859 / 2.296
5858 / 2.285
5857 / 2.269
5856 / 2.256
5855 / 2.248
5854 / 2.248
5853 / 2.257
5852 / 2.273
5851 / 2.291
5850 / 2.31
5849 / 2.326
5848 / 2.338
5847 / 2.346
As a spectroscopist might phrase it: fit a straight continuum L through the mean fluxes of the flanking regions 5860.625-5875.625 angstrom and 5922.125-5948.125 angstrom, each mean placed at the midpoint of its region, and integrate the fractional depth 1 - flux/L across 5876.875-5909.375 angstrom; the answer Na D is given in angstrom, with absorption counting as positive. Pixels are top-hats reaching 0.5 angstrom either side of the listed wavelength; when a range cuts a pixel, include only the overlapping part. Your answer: 2.1 angstrom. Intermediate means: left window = 2.22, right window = 2.39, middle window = 2.14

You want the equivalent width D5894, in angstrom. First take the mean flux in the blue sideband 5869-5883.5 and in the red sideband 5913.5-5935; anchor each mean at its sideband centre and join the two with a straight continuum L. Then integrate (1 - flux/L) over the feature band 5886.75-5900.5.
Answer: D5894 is 1.4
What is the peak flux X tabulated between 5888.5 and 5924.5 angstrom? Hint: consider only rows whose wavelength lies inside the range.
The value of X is 2.416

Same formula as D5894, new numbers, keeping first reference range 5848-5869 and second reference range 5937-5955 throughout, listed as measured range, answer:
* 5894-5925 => 0.77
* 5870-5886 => 0.54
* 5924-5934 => -0.89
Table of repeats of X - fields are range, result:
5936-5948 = 2.381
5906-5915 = 2.259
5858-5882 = 2.298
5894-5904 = 2.262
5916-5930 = 2.496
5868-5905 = 2.265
